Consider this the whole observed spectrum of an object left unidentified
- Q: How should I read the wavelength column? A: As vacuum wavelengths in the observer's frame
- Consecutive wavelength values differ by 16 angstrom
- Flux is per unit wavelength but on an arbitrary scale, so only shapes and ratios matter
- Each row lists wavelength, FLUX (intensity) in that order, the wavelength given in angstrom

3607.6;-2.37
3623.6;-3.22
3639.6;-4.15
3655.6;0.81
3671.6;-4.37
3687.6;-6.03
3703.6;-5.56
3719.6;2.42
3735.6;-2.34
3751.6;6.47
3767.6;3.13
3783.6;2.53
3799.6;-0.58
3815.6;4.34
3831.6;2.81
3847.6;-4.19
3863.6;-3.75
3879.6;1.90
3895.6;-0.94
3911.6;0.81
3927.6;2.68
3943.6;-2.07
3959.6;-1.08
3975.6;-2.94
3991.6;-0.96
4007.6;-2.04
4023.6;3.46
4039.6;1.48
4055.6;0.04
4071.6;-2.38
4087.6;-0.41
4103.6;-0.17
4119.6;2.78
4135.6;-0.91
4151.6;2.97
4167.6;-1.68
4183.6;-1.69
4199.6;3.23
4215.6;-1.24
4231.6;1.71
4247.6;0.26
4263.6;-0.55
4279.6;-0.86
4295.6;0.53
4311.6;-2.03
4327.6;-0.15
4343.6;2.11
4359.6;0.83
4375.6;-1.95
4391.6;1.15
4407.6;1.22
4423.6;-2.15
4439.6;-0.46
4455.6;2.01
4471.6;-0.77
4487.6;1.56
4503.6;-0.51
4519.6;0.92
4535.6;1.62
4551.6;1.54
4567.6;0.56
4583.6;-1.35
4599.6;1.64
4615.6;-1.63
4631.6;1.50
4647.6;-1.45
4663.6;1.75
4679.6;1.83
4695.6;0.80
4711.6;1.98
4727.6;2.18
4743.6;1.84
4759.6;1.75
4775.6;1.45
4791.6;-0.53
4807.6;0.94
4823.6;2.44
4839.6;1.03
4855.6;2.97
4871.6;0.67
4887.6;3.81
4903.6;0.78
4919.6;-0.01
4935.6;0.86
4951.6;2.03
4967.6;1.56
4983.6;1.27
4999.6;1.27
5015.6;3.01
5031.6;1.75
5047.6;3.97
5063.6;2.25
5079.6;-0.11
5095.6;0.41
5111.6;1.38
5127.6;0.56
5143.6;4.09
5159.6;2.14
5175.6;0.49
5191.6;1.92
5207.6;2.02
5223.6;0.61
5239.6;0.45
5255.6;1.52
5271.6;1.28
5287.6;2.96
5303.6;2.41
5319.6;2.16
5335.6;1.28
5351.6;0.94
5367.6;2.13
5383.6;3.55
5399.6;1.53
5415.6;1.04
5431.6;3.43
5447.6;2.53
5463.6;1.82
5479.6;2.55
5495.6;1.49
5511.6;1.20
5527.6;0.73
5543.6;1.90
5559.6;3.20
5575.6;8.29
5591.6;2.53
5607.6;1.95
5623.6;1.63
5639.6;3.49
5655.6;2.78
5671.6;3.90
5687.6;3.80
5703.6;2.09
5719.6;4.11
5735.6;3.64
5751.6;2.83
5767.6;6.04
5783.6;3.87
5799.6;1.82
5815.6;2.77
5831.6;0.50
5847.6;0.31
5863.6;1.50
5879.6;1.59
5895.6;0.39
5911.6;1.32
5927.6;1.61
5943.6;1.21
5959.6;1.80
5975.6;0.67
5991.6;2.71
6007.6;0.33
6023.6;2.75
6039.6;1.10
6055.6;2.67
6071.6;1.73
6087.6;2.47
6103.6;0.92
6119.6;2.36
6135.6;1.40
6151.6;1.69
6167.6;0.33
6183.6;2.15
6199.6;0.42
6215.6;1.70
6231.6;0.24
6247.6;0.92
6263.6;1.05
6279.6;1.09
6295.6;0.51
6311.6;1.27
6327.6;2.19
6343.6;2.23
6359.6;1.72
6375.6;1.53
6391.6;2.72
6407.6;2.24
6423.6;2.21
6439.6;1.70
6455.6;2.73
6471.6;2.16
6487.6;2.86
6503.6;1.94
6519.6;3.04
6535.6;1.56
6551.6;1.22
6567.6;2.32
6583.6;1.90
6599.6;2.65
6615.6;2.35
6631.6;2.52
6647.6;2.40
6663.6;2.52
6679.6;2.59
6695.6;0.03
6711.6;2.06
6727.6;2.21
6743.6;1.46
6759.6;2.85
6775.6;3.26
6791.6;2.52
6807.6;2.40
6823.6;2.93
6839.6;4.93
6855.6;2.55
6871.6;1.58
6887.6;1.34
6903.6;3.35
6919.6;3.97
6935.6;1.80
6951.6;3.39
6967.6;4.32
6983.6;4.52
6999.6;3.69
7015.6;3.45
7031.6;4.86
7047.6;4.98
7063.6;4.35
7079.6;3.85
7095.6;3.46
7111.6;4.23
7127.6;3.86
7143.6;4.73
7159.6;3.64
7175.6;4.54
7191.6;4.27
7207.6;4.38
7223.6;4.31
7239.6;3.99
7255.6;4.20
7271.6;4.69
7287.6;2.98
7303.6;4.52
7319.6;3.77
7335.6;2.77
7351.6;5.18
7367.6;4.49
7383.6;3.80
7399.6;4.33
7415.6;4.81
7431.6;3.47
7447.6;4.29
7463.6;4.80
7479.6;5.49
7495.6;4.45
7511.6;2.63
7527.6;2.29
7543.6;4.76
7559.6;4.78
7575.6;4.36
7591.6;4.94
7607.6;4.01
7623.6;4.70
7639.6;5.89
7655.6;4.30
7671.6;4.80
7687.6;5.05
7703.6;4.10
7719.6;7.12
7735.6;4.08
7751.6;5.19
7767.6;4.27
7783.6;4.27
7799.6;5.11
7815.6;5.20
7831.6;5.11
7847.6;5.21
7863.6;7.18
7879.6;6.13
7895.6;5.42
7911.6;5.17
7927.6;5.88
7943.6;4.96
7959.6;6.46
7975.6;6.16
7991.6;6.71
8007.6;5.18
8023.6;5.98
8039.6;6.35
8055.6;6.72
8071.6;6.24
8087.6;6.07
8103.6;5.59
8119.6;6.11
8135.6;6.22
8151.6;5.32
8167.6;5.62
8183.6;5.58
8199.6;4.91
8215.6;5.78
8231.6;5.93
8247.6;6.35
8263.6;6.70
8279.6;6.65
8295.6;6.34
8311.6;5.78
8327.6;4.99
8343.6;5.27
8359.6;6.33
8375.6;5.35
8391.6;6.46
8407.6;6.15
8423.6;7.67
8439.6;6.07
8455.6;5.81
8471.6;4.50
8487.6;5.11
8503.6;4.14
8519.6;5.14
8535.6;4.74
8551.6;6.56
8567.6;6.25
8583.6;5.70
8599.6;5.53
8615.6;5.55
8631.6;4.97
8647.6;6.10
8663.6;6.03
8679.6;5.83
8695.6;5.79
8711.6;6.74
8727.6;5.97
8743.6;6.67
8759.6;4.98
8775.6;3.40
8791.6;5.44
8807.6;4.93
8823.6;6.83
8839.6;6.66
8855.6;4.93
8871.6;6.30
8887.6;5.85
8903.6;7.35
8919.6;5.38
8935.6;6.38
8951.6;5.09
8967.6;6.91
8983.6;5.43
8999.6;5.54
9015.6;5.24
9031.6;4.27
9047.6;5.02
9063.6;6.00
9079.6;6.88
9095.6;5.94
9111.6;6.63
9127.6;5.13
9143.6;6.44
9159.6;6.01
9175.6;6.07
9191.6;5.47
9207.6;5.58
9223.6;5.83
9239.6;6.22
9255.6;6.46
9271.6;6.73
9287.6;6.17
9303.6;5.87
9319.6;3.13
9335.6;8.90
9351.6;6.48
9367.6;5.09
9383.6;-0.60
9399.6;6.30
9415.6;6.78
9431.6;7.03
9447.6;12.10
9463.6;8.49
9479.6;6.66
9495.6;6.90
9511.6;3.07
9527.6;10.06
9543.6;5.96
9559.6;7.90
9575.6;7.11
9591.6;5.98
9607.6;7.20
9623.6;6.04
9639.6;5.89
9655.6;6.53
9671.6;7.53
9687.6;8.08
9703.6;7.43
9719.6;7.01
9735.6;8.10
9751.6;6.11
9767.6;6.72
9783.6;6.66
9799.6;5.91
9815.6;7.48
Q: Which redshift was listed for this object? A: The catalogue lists 0.746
